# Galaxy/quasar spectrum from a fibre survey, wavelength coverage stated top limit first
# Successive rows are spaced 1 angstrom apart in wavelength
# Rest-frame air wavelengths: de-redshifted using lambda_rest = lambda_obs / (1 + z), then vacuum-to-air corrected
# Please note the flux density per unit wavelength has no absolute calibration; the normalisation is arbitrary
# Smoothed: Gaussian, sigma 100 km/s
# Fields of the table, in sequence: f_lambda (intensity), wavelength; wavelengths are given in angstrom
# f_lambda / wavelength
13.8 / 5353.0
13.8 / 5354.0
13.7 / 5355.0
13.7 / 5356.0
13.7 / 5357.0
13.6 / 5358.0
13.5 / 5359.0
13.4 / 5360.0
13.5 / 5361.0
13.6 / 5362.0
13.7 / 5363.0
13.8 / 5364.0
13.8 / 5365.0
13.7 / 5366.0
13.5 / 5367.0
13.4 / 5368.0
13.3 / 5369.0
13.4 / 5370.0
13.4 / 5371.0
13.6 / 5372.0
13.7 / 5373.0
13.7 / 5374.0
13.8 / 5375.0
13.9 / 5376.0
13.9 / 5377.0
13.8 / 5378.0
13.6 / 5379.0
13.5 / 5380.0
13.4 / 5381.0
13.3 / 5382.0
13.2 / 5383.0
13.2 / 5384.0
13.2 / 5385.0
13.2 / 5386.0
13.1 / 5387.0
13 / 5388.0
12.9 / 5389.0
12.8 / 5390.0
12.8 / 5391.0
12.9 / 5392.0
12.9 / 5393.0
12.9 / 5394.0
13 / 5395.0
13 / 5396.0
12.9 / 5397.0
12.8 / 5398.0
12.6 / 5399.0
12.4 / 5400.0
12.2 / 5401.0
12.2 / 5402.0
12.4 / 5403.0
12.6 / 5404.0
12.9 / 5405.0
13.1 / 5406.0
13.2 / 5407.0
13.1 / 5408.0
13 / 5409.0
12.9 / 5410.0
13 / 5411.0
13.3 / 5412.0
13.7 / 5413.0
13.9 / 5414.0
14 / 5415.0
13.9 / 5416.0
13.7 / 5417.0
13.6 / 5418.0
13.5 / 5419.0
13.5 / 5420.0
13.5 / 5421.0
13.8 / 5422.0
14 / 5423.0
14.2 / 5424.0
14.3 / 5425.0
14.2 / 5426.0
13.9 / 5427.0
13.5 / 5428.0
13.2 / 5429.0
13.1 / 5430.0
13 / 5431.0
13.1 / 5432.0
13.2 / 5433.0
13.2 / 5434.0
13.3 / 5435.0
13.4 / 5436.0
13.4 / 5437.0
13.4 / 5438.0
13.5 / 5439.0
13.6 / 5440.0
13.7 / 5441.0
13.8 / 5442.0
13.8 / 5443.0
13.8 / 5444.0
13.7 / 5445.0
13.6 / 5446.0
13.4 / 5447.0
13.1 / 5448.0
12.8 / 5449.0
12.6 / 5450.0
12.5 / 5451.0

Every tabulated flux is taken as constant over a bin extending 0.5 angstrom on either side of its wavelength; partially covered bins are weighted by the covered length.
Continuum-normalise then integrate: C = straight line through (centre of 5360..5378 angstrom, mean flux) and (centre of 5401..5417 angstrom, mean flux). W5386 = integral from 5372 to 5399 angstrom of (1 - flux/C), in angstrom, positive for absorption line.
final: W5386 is 0.4 angstrom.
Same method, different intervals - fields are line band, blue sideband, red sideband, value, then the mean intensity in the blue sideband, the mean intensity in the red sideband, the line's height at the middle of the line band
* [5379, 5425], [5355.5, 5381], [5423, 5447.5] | 1.39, 13.6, 13.6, 13.6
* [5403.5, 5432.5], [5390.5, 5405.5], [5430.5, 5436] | -1.11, 12.7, 13.2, 13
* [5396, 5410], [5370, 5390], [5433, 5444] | 0.75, 13.4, 13.5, 13.5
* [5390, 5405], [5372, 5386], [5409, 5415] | 0.84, 13.5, 13.4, 13.5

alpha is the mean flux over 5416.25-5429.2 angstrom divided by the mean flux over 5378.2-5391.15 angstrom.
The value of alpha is 1.04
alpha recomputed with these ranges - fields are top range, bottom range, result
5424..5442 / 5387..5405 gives 1.06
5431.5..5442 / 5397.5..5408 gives 1.06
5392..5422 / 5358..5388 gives 0.97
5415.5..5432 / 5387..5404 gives 1.07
